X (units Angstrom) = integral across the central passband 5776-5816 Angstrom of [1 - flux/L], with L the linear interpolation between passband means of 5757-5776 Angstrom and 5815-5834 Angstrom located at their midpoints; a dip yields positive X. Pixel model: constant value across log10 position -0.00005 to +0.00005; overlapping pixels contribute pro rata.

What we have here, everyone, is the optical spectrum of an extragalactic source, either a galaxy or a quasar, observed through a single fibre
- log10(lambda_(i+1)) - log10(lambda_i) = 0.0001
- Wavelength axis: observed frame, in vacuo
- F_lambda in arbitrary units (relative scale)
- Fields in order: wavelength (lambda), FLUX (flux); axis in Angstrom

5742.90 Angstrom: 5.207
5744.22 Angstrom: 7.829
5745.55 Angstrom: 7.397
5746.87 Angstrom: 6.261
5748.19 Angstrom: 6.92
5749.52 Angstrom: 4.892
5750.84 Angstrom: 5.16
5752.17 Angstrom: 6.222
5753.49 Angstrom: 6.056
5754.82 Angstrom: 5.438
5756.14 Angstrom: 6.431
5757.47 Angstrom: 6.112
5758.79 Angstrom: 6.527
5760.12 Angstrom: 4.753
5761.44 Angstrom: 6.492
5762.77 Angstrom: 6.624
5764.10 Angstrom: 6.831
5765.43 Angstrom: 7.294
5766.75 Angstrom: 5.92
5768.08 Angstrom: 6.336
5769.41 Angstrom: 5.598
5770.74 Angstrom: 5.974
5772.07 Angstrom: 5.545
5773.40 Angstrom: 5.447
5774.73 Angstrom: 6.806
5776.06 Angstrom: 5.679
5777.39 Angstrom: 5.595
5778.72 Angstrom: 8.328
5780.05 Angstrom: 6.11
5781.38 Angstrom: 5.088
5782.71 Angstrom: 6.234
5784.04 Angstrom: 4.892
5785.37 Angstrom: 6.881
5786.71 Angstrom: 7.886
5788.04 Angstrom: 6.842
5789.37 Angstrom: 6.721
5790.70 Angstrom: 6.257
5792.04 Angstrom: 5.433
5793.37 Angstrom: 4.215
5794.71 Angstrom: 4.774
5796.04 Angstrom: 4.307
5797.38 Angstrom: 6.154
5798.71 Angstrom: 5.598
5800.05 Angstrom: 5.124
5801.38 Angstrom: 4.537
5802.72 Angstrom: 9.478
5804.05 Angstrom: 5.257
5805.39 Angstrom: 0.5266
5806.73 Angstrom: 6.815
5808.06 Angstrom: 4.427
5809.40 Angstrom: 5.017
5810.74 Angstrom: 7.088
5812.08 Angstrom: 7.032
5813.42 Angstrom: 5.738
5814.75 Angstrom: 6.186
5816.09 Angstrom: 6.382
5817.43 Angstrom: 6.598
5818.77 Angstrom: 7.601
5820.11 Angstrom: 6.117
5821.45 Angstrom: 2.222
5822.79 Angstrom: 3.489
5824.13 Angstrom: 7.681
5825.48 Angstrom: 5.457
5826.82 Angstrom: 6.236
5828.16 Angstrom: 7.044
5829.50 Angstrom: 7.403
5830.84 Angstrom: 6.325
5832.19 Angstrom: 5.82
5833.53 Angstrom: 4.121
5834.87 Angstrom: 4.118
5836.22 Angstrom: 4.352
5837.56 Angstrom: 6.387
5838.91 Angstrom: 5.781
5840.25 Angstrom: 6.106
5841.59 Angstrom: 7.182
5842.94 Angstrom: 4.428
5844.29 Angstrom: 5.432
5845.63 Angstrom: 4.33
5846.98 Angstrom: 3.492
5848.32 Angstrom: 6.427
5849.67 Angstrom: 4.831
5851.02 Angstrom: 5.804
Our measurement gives 1.4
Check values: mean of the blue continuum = 6.15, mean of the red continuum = 5.92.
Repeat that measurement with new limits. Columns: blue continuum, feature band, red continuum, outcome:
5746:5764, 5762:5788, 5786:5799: -1.57 Angstrom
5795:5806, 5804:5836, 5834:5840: -2.70 Angstrom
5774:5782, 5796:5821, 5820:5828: -0.97 Angstrom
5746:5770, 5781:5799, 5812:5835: 0.54 Angstrom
